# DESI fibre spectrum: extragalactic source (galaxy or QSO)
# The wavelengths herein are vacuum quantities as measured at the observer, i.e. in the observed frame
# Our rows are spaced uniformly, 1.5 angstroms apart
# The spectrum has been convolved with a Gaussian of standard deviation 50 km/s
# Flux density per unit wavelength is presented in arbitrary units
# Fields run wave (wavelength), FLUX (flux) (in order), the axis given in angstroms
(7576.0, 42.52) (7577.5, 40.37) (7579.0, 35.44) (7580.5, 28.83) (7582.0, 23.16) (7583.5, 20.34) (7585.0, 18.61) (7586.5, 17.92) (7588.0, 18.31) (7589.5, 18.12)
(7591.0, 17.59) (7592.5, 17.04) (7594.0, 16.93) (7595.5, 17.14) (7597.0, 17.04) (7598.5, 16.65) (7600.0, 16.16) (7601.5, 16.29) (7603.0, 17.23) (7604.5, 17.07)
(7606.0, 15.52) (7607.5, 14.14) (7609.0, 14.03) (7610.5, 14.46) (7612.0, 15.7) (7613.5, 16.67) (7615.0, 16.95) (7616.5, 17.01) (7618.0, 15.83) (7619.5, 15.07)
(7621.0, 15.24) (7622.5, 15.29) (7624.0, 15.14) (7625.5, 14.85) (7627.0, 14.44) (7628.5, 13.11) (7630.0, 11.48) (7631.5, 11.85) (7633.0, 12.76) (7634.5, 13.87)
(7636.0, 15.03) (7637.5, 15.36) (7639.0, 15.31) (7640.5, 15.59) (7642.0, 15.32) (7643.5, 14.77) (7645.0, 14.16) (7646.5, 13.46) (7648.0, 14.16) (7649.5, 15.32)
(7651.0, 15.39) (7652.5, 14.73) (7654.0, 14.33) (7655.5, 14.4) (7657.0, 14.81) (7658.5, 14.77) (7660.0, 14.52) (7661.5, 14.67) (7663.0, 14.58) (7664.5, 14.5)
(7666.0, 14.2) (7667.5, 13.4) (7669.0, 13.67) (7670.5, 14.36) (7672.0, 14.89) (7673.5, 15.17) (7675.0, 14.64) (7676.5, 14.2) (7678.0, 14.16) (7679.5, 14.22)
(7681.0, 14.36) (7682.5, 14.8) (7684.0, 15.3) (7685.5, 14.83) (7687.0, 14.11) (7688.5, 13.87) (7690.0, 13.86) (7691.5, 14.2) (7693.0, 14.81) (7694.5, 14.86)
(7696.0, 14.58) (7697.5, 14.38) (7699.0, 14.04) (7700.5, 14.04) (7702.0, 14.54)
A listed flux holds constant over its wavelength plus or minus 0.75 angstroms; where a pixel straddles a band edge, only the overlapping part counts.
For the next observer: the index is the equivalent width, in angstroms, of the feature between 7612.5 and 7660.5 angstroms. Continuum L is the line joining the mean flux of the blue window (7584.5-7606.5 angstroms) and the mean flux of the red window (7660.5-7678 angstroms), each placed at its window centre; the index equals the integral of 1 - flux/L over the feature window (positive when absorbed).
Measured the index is 2.74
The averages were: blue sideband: 17.2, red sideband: 14.4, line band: 14.7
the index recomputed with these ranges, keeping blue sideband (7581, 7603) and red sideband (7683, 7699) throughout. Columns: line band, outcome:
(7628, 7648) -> 2.9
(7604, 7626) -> 2.2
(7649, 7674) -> 1.6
